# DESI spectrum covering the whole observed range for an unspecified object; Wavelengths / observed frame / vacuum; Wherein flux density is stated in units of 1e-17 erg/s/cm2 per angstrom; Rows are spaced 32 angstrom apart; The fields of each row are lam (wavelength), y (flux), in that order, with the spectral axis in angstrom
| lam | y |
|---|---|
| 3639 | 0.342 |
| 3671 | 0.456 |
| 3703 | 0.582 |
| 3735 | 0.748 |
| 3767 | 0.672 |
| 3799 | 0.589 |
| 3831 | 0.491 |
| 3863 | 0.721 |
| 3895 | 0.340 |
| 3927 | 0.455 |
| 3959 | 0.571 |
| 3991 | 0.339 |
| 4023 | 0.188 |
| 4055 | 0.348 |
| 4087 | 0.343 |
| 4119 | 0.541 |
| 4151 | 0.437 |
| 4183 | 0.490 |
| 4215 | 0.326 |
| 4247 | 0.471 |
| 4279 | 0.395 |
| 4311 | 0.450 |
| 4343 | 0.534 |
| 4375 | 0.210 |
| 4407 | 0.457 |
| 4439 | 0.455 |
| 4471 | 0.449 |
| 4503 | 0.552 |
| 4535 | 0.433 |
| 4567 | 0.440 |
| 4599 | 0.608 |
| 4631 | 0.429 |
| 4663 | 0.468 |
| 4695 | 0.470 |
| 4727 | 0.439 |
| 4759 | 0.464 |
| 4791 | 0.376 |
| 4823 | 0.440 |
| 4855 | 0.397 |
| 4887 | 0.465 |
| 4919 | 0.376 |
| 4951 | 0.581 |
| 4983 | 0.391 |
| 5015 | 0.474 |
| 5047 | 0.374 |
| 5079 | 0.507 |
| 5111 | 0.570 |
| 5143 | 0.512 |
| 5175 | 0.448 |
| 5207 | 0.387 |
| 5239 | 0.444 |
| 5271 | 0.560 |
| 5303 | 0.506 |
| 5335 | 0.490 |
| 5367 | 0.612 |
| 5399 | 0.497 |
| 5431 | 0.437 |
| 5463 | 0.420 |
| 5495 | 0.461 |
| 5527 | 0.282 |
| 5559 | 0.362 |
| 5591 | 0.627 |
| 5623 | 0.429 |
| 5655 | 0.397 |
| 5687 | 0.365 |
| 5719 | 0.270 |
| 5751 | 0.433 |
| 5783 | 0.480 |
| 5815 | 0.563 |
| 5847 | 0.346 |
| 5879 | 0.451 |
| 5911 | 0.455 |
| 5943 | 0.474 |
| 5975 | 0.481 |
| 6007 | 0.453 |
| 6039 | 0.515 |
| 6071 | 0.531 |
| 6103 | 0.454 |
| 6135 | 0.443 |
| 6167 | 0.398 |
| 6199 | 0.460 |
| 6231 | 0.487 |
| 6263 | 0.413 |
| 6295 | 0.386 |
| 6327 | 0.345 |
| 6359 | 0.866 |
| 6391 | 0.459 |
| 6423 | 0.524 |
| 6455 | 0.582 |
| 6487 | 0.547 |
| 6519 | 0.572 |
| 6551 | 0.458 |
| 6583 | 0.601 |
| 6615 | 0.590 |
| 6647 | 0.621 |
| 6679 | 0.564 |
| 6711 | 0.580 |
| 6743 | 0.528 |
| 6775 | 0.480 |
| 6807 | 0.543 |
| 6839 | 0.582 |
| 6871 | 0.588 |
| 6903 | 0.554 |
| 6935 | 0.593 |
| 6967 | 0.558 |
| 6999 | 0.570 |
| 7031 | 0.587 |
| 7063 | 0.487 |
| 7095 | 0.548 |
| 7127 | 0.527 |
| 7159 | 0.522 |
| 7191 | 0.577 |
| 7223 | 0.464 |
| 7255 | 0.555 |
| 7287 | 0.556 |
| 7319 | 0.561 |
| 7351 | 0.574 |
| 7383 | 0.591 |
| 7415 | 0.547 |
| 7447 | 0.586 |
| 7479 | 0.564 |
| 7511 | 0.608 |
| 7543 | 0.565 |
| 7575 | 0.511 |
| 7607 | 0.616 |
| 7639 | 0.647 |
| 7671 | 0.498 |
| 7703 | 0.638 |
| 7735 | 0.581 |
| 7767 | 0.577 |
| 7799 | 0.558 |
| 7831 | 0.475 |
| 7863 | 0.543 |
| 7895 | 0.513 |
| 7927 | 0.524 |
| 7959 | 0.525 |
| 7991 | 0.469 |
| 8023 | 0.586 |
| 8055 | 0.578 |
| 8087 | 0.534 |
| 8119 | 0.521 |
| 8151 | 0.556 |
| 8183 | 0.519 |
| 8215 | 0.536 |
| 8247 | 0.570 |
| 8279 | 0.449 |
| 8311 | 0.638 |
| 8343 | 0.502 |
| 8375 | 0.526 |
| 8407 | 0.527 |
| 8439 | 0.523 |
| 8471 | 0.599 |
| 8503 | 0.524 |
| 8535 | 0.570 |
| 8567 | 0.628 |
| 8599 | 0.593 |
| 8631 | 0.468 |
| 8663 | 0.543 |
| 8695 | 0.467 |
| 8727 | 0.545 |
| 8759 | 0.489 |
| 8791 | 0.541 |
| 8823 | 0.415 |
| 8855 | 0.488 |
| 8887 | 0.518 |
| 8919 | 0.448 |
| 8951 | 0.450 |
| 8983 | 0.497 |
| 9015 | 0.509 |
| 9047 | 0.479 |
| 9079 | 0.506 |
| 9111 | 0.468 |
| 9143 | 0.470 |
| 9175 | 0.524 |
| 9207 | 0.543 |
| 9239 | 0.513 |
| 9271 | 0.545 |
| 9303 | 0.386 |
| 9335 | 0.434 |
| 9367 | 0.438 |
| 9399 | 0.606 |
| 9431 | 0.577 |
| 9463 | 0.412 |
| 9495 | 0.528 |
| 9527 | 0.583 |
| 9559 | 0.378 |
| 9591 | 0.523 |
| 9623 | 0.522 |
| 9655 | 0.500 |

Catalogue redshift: 0.707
